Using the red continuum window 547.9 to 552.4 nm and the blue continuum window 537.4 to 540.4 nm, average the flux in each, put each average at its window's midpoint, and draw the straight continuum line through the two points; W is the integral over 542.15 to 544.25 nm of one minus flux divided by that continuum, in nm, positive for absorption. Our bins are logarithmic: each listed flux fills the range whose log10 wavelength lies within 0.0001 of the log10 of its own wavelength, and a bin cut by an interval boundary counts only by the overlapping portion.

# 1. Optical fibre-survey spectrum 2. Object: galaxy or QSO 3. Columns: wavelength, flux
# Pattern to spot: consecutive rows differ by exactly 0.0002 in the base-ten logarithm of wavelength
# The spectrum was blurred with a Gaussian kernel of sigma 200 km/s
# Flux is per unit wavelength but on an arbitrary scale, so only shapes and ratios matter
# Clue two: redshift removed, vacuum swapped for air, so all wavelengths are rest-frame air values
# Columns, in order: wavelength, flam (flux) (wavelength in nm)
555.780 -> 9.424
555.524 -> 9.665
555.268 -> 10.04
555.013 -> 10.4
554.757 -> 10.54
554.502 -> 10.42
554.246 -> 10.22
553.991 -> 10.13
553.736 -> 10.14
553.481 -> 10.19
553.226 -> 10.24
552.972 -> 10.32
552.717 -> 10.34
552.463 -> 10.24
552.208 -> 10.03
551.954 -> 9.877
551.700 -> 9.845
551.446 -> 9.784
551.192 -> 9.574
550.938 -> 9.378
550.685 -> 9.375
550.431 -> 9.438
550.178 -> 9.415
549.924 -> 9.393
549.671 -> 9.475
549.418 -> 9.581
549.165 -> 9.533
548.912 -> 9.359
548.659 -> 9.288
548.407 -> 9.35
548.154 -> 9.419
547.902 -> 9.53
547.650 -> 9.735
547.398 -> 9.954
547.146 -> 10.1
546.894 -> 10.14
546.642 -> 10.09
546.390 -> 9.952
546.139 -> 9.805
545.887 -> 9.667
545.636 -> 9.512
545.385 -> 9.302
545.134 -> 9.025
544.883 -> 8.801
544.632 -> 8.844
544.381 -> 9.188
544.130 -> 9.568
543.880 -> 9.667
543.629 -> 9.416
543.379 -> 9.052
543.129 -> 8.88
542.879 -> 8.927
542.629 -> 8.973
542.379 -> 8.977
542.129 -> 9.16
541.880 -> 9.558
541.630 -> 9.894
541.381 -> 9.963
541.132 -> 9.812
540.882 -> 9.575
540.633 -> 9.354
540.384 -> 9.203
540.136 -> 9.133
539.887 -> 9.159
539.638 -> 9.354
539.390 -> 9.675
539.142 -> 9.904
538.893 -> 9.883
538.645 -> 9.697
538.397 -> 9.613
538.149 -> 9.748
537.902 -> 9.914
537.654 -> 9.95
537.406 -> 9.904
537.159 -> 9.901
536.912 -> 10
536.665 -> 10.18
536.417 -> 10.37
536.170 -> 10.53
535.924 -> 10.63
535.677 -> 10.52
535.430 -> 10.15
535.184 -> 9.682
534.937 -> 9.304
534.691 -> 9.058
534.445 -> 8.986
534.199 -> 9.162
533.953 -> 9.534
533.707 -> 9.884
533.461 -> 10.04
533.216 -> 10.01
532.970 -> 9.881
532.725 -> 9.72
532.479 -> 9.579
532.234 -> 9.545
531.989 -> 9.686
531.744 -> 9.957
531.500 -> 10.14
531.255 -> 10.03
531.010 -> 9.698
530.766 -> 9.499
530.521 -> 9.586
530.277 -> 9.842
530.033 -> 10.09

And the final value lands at 0.09 nm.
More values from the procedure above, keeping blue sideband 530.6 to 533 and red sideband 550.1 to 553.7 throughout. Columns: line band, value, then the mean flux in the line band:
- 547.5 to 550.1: 0.103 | 9.47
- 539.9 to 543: 0.141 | 9.37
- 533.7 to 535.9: 0.037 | 9.62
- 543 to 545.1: 0.142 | 9.17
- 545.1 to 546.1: 0.040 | 9.45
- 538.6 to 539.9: 0.021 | 9.64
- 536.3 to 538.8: -0.033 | 9.93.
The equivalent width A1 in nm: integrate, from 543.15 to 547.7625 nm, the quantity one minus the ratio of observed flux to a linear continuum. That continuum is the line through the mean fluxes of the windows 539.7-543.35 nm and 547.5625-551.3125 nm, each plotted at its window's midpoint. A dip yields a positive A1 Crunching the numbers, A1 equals -0.07 nm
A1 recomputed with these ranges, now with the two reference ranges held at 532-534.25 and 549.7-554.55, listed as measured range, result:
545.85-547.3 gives -0.02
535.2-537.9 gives -0.12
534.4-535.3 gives 0.04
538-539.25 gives 0.00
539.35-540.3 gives 0.05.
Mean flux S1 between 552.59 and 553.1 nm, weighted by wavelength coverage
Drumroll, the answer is 10.3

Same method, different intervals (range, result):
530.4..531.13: 9.59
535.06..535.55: 9.91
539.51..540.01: 9.26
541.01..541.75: 9.9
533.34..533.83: 9.95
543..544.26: 9.32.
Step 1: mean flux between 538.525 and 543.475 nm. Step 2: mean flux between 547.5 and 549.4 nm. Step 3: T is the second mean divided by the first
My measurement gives 1.0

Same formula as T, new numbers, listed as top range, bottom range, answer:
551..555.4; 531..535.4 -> 1.05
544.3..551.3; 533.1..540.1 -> 0.97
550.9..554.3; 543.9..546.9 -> 1.06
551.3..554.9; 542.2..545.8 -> 1.11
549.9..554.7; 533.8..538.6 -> 1.01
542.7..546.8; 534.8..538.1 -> 0.93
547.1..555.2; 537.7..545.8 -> 1.05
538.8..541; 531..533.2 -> 0.96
